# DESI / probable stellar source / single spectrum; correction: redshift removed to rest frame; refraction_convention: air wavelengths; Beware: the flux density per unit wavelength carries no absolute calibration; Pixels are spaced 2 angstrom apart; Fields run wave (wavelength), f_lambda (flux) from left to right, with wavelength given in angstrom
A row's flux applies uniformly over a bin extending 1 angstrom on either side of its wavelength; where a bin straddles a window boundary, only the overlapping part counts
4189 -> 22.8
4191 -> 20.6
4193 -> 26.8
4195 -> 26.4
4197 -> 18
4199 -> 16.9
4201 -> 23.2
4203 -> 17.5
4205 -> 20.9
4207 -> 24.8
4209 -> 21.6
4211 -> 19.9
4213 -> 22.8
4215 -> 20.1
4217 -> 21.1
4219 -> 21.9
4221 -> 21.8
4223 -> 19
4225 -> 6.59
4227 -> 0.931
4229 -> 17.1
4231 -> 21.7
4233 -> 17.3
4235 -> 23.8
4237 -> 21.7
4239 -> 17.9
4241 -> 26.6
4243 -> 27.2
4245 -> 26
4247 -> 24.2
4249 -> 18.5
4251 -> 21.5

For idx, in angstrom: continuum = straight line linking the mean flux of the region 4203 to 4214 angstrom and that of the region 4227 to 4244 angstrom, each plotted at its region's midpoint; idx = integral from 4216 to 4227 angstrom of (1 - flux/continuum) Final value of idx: 2.38 angstrom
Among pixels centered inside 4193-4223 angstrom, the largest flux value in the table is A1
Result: 26.8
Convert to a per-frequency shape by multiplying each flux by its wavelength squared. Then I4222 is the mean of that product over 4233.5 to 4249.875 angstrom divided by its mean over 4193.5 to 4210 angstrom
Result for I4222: 1.10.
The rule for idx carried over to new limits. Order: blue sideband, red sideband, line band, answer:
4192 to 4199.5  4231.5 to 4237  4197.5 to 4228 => 4.4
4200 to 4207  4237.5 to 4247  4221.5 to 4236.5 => 4.9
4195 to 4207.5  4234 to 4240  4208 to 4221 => -0.3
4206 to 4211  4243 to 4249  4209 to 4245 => 6.0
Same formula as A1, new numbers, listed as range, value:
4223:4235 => 23.8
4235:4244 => 27.2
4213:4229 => 22.8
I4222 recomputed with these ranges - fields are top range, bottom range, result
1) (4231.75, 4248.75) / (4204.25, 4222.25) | 1.07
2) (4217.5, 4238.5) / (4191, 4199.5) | 0.79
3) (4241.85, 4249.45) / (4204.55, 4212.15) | 1.14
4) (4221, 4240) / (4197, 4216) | 0.81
